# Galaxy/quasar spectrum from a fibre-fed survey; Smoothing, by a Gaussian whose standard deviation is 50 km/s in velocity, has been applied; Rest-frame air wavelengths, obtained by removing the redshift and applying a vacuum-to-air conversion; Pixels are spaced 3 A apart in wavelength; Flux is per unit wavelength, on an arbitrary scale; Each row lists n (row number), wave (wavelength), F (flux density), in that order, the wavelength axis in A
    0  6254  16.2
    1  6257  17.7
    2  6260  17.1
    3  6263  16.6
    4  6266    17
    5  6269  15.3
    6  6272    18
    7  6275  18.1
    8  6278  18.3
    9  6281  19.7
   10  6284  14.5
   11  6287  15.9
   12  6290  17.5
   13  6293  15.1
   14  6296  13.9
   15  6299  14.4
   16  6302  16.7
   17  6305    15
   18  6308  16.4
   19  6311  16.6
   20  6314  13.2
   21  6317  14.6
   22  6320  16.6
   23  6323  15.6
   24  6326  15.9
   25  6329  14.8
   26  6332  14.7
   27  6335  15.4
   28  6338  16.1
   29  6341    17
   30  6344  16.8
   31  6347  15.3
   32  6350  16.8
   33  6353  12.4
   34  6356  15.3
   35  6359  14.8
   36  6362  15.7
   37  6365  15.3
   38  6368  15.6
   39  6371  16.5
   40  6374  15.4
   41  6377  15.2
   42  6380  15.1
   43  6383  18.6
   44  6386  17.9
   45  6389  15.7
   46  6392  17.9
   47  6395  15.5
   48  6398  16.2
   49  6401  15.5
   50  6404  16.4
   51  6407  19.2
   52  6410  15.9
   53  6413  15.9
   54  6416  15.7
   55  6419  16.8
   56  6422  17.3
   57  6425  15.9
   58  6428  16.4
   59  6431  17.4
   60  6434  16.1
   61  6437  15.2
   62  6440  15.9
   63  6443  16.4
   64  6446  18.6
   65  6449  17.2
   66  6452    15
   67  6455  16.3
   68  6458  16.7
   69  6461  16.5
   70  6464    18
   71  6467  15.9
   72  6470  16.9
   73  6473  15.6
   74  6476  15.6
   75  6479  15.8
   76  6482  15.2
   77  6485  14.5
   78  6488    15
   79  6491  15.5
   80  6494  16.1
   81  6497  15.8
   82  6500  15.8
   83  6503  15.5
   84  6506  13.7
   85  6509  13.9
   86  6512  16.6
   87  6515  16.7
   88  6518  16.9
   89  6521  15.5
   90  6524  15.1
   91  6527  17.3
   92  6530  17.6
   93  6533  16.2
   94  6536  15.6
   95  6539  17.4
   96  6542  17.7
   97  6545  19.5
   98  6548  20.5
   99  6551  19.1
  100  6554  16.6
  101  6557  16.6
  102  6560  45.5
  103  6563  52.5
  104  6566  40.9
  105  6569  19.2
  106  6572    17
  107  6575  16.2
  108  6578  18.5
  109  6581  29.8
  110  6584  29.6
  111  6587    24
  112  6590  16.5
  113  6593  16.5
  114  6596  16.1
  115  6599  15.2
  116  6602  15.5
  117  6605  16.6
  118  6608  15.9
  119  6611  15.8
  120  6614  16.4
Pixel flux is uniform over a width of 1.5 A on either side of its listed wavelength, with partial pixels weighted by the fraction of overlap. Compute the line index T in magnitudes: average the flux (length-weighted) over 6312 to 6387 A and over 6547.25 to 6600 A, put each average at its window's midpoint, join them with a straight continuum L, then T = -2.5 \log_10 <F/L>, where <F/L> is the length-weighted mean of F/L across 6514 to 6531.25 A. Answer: 0.32 mag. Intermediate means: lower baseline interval 15.6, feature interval 16.5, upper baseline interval 24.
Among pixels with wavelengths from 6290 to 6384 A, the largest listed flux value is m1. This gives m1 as 18.6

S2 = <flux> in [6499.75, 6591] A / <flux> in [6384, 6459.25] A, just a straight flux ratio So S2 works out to 1.3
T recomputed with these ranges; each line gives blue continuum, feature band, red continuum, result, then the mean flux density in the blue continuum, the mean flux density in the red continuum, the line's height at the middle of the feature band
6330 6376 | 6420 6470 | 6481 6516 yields -0.08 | 15.5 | 15.3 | 15.4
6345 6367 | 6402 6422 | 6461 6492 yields -0.08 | 15.1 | 15.8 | 15.5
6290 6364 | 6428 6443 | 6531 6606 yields 0.14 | 15.4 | 22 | 18.4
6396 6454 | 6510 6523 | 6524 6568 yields 0.31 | 16.5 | 23.4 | 21.7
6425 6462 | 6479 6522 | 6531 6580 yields 0.27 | 16.5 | 23.1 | 19.8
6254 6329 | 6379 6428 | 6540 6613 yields 0.12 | 16.2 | 22.1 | 18.5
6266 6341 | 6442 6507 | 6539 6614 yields 0.22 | 16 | 21.9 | 19.7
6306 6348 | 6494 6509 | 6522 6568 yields 0.38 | 15.6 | 23.1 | 21.6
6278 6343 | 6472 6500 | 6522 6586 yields 0.32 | 15.8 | 22.7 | 20.8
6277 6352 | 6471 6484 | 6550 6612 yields 0.27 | 15.8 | 22.6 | 20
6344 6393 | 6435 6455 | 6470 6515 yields -0.05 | 15.9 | 15.4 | 15.6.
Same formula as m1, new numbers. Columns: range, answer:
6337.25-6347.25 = 17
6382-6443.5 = 19.2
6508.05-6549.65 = 20.5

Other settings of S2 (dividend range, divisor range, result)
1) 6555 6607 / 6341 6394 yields 1.49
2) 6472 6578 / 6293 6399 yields 1.21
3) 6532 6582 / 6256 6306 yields 1.42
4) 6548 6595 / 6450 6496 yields 1.57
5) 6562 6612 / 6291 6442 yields 1.38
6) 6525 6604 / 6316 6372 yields 1.40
